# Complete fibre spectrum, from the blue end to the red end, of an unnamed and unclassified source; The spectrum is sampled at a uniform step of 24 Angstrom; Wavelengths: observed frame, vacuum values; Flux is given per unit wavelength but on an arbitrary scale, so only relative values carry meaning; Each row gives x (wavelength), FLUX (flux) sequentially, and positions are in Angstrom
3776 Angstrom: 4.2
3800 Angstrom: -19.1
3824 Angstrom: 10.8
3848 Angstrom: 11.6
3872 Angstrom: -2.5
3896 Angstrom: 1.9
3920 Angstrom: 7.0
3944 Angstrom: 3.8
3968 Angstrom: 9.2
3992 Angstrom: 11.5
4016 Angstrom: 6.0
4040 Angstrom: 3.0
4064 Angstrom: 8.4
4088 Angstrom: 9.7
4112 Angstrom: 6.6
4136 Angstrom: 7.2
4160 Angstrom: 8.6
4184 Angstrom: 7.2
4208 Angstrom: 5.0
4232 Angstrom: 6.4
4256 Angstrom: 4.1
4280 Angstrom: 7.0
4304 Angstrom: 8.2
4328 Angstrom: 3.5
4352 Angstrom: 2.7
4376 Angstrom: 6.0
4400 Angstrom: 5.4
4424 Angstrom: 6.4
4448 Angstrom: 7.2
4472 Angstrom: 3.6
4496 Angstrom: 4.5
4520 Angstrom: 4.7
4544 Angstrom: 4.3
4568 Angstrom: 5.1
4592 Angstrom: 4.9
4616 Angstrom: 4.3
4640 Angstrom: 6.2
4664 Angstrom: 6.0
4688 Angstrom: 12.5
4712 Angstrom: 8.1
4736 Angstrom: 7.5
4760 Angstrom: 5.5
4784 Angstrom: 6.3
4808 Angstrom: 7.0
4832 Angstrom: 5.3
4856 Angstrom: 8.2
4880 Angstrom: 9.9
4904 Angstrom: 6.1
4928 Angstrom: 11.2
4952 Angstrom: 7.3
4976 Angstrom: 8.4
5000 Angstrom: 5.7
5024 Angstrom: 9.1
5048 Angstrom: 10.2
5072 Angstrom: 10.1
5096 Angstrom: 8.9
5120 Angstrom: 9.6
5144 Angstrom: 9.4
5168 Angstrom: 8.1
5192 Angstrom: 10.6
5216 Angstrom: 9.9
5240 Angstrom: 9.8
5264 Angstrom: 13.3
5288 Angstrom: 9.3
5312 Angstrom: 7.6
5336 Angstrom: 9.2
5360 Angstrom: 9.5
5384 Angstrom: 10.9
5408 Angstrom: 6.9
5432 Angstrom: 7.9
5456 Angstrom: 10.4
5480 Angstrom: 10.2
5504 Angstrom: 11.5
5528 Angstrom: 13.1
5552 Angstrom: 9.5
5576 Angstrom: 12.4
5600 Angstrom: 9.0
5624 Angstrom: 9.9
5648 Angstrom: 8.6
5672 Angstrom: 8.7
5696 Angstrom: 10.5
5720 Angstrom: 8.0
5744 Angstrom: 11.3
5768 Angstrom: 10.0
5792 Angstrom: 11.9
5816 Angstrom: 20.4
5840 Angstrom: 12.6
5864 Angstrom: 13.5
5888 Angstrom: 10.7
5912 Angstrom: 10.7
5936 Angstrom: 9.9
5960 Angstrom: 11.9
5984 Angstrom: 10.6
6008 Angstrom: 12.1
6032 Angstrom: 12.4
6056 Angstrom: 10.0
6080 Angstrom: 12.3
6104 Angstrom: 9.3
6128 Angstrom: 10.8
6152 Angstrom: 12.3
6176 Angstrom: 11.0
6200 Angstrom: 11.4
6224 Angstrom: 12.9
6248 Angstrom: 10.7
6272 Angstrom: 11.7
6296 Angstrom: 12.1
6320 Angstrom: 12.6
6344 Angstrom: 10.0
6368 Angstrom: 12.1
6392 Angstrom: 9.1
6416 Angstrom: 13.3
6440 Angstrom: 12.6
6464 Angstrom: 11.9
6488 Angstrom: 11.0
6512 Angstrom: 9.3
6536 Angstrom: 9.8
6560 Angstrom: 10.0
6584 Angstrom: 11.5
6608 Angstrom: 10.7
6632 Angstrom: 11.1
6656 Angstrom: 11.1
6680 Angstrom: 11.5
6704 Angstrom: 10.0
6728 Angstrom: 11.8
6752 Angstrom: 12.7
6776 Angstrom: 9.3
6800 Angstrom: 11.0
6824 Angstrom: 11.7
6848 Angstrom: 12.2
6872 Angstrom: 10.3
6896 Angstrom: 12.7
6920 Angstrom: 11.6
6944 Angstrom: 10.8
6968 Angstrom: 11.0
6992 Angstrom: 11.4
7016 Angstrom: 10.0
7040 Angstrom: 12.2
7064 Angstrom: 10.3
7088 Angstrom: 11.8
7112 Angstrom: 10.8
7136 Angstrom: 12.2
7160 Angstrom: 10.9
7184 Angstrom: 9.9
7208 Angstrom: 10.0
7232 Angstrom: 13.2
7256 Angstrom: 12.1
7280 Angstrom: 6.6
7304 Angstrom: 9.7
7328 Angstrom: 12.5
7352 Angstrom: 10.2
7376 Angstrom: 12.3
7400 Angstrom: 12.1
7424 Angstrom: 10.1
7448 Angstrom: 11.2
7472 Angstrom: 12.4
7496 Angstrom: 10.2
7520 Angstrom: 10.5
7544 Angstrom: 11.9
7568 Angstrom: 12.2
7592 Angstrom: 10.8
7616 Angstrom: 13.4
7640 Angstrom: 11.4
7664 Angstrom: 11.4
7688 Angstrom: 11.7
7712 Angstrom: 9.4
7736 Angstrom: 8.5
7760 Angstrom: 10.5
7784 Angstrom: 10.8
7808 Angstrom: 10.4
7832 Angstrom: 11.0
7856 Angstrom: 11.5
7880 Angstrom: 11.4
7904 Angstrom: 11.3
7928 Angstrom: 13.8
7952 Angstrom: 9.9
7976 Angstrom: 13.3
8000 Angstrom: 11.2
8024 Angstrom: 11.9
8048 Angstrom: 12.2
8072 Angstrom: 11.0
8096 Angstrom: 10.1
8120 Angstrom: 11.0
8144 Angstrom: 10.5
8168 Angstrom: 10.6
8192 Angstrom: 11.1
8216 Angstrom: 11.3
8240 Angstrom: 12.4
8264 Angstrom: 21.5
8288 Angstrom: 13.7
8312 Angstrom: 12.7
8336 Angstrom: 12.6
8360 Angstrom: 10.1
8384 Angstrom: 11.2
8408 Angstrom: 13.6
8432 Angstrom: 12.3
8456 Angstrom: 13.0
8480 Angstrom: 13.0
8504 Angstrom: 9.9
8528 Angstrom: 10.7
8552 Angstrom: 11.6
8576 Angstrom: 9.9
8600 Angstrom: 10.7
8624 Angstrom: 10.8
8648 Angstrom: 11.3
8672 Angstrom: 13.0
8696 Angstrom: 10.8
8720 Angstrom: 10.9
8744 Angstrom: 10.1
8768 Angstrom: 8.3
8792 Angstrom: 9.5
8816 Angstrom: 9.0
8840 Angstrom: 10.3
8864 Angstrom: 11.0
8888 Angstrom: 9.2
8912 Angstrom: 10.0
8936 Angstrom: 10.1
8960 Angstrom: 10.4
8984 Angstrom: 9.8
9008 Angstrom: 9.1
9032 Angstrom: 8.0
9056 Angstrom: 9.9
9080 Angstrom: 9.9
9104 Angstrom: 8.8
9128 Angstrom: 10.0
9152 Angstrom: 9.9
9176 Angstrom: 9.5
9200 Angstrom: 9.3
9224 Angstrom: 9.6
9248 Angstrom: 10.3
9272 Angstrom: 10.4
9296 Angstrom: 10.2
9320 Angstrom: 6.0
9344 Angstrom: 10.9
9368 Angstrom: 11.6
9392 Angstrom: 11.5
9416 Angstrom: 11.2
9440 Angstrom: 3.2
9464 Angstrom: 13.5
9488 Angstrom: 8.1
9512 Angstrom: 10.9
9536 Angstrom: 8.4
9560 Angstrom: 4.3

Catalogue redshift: 0.26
